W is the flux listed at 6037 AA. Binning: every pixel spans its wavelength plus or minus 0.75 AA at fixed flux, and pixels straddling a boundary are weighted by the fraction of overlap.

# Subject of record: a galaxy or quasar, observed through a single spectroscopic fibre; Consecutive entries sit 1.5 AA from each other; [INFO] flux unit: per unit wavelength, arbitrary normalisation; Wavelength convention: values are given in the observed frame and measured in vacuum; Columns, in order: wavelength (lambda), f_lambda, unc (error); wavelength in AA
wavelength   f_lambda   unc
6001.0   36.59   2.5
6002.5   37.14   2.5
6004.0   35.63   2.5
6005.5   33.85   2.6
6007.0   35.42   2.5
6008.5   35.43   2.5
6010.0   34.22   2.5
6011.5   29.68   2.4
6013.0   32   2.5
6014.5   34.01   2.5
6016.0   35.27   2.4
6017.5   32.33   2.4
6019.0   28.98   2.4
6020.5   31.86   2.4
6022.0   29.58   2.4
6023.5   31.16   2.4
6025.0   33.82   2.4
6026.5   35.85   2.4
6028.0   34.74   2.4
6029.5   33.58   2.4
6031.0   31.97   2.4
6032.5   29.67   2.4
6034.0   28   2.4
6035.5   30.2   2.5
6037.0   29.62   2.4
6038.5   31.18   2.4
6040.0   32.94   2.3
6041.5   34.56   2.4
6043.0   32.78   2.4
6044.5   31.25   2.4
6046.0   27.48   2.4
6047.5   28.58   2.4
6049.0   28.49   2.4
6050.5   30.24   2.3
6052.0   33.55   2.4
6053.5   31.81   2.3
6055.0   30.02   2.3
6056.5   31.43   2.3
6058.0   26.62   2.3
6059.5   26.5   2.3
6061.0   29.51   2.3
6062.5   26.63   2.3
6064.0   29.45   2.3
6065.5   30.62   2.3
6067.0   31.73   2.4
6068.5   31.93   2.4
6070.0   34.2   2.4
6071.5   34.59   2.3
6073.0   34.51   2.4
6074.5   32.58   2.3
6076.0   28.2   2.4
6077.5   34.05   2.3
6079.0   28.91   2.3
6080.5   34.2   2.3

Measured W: 29.62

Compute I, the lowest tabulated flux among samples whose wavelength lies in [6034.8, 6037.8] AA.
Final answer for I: 29.62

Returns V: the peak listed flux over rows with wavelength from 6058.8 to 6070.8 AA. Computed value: 34.2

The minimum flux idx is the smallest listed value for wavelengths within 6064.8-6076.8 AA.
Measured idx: 28.2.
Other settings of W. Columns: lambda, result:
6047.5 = 28.58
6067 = 31.73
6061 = 29.51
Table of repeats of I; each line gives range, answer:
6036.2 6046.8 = 27.48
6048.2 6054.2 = 28.49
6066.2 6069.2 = 31.73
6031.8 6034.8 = 28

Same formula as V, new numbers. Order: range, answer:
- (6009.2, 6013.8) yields 34.22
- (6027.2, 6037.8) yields 34.74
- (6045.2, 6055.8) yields 33.55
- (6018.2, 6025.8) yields 33.82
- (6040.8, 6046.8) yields 34.56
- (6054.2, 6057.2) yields 31.43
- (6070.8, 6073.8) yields 34.59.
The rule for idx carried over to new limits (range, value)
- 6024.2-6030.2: 33.58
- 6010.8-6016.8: 29.68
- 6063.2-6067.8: 29.45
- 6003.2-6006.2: 33.85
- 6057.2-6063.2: 26.5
